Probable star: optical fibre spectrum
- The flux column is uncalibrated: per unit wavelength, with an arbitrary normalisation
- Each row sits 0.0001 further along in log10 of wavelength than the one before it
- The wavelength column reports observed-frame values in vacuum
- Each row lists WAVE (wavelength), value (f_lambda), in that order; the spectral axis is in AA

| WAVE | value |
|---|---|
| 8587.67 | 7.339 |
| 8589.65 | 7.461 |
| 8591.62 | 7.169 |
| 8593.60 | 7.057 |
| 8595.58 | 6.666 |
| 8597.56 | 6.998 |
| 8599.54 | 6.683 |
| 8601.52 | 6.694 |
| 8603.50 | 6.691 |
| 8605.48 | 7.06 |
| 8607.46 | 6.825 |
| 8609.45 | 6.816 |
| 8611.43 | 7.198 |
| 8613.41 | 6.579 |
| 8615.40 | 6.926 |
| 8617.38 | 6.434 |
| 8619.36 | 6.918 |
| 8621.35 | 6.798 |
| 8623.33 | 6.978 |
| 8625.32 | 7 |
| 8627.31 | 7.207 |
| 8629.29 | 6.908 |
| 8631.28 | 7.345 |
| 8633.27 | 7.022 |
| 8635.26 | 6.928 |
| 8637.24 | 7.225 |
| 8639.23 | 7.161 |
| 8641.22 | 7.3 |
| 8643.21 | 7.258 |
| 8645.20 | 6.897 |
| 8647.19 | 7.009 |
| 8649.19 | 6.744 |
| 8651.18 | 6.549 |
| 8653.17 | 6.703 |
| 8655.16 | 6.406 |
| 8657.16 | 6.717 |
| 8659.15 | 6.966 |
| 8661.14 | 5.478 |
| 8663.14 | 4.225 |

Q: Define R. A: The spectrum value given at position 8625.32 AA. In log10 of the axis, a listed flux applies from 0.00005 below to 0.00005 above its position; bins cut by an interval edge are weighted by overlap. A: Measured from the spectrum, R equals 7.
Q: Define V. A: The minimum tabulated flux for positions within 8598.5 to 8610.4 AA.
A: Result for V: 6.683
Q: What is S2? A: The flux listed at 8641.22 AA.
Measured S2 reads 7.3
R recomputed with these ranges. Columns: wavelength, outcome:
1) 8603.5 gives 6.691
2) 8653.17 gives 6.703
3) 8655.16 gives 6.406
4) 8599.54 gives 6.683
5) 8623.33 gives 6.978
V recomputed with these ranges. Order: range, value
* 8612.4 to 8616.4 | 6.579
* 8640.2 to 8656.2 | 6.406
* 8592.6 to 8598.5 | 6.666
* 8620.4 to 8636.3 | 6.798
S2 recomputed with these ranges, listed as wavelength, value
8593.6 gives 7.057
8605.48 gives 7.06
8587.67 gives 7.339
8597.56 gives 6.998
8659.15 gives 6.966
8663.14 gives 4.225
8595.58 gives 6.666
